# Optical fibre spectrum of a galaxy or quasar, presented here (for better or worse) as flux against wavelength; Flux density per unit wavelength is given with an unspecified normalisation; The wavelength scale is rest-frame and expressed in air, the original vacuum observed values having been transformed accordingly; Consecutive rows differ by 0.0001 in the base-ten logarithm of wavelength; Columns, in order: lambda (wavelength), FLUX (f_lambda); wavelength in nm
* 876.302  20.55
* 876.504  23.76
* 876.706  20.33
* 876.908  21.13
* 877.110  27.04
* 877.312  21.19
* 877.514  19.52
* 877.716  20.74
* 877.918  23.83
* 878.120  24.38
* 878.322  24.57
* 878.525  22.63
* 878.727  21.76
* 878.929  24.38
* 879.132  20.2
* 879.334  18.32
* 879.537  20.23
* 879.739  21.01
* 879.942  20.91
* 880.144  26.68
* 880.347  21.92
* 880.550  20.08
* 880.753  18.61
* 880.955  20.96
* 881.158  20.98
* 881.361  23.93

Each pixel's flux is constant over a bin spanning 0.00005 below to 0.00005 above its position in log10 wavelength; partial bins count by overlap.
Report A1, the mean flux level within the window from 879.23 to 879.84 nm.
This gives 19.9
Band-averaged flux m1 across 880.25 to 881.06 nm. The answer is 20.4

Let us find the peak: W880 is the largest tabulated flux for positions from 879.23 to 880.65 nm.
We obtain 26.68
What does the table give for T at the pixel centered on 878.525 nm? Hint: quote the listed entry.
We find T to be 22.63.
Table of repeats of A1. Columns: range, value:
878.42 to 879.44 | 21.4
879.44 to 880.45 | 22.2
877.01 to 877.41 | 24.1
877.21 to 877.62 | 20.4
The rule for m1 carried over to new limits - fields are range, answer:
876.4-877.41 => 22.7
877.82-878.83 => 23.4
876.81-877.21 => 24.1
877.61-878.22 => 23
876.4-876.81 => 22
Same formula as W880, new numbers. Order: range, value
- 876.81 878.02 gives 27.04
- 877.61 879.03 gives 24.57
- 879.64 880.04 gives 21.01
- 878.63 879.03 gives 24.38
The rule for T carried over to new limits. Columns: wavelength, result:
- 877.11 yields 27.04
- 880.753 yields 18.61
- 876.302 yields 20.55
